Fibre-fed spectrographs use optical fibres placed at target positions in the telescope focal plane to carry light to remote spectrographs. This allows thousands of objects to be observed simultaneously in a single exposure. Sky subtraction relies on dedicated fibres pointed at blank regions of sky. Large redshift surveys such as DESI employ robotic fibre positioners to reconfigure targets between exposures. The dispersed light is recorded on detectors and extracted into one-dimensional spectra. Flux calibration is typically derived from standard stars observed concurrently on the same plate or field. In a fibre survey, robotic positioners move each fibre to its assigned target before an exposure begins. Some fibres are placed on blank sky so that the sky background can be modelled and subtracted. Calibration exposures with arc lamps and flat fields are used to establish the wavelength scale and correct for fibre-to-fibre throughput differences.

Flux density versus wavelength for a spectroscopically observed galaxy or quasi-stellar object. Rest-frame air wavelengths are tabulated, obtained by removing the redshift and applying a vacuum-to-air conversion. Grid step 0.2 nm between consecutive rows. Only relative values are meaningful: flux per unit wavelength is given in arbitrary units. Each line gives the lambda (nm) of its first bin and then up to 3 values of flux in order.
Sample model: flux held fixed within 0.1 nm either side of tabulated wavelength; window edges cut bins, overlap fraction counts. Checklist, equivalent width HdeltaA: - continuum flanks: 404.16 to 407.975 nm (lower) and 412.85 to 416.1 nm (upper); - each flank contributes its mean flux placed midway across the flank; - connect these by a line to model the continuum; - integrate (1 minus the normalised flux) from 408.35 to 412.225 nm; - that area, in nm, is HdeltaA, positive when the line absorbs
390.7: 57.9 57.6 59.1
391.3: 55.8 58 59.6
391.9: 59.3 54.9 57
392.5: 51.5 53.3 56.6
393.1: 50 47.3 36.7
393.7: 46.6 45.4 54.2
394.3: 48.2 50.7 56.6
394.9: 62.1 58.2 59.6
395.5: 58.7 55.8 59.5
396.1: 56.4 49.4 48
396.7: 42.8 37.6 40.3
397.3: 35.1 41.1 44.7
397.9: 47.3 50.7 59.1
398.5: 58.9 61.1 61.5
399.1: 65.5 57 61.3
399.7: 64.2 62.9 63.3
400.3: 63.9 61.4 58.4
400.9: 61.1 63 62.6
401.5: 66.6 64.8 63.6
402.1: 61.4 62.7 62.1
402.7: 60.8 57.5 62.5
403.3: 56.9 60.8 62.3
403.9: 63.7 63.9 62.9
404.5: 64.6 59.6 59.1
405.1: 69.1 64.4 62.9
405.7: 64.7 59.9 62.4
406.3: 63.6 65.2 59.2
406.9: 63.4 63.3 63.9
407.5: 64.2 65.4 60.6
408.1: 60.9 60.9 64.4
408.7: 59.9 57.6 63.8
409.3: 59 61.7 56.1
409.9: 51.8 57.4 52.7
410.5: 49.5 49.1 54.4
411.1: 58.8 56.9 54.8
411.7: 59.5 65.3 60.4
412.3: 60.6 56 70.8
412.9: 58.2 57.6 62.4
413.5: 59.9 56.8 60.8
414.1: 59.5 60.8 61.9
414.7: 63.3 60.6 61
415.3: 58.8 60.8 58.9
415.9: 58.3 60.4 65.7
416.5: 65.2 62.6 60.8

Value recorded 0.25 nm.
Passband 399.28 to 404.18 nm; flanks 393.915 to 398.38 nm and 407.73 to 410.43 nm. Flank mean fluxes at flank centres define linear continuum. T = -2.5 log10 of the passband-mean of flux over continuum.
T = -0.146 mag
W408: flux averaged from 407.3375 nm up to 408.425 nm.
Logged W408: 62.5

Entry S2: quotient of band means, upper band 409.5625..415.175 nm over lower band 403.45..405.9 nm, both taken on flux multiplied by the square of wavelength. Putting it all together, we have 1.0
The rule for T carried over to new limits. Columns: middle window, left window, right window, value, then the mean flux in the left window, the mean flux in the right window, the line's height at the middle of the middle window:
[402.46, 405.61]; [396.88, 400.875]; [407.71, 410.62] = -0.10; 55.2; 58.5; 56.8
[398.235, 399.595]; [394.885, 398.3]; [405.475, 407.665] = -0.15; 49.8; 63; 52.9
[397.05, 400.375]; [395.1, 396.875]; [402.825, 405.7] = 0.02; 53.3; 62.3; 56.3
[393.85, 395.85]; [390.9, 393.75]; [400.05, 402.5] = 0.02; 53.5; 62.7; 56.1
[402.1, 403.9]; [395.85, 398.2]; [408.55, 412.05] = -0.20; 45.8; 57.1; 50.9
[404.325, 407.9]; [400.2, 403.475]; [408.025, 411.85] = -0.07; 61.8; 57.4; 59.5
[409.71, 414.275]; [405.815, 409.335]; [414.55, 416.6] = 0.07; 62.2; 61.3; 61.7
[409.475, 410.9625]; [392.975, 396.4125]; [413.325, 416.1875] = 0.09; 52.7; 60.2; 58.5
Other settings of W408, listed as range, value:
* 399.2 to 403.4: 61.8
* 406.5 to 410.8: 59.4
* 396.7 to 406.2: 59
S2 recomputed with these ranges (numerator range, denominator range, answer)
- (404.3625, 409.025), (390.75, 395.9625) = 1.23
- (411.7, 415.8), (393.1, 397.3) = 1.32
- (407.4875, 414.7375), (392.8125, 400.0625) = 1.21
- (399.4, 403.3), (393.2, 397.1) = 1.26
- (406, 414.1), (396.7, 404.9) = 1.07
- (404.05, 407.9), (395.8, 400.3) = 1.23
